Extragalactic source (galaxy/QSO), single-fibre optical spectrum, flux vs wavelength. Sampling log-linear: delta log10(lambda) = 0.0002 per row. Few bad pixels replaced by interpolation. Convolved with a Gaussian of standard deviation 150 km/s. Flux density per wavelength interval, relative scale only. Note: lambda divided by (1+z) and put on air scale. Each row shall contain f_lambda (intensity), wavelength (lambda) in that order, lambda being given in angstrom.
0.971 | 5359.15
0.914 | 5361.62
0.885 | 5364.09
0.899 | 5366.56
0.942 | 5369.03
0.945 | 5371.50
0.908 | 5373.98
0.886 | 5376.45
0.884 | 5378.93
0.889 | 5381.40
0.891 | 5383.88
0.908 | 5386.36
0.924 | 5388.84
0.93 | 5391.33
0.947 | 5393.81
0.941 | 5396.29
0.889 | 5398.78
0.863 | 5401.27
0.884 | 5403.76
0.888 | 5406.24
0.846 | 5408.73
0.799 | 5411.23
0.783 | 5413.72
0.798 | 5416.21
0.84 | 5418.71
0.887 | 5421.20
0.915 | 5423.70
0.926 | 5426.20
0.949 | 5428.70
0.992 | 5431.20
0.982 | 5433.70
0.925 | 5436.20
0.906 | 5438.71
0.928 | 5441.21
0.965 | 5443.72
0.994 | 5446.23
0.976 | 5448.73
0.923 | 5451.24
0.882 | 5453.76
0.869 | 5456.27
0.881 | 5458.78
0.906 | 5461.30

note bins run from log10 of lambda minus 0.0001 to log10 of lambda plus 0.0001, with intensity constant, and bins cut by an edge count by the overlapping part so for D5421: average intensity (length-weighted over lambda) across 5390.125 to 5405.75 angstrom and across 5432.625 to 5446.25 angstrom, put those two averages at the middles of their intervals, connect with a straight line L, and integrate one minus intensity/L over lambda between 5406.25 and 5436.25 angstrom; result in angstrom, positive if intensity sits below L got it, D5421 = 1.42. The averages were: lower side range 0.908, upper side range 0.945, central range 0.885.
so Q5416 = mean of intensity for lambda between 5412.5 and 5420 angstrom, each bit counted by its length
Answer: 0.808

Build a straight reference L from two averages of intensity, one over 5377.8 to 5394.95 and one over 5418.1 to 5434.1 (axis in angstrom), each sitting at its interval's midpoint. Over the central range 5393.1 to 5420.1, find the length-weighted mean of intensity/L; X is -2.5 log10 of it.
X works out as 0.07 mag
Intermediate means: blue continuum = 0.911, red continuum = 0.928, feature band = 0.86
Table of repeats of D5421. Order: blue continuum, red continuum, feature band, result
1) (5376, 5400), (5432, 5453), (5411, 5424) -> 1.4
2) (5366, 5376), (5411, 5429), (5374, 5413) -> 0.2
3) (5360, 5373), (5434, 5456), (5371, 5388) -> 0.4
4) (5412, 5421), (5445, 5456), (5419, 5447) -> -2.0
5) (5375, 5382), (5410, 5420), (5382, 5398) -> -1.1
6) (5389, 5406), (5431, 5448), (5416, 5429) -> 0.7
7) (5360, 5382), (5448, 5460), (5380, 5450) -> -0.1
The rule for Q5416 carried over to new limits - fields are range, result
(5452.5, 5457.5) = 0.875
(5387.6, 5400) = 0.926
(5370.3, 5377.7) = 0.912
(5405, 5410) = 0.866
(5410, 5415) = 0.792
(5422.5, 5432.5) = 0.946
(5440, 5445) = 0.946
